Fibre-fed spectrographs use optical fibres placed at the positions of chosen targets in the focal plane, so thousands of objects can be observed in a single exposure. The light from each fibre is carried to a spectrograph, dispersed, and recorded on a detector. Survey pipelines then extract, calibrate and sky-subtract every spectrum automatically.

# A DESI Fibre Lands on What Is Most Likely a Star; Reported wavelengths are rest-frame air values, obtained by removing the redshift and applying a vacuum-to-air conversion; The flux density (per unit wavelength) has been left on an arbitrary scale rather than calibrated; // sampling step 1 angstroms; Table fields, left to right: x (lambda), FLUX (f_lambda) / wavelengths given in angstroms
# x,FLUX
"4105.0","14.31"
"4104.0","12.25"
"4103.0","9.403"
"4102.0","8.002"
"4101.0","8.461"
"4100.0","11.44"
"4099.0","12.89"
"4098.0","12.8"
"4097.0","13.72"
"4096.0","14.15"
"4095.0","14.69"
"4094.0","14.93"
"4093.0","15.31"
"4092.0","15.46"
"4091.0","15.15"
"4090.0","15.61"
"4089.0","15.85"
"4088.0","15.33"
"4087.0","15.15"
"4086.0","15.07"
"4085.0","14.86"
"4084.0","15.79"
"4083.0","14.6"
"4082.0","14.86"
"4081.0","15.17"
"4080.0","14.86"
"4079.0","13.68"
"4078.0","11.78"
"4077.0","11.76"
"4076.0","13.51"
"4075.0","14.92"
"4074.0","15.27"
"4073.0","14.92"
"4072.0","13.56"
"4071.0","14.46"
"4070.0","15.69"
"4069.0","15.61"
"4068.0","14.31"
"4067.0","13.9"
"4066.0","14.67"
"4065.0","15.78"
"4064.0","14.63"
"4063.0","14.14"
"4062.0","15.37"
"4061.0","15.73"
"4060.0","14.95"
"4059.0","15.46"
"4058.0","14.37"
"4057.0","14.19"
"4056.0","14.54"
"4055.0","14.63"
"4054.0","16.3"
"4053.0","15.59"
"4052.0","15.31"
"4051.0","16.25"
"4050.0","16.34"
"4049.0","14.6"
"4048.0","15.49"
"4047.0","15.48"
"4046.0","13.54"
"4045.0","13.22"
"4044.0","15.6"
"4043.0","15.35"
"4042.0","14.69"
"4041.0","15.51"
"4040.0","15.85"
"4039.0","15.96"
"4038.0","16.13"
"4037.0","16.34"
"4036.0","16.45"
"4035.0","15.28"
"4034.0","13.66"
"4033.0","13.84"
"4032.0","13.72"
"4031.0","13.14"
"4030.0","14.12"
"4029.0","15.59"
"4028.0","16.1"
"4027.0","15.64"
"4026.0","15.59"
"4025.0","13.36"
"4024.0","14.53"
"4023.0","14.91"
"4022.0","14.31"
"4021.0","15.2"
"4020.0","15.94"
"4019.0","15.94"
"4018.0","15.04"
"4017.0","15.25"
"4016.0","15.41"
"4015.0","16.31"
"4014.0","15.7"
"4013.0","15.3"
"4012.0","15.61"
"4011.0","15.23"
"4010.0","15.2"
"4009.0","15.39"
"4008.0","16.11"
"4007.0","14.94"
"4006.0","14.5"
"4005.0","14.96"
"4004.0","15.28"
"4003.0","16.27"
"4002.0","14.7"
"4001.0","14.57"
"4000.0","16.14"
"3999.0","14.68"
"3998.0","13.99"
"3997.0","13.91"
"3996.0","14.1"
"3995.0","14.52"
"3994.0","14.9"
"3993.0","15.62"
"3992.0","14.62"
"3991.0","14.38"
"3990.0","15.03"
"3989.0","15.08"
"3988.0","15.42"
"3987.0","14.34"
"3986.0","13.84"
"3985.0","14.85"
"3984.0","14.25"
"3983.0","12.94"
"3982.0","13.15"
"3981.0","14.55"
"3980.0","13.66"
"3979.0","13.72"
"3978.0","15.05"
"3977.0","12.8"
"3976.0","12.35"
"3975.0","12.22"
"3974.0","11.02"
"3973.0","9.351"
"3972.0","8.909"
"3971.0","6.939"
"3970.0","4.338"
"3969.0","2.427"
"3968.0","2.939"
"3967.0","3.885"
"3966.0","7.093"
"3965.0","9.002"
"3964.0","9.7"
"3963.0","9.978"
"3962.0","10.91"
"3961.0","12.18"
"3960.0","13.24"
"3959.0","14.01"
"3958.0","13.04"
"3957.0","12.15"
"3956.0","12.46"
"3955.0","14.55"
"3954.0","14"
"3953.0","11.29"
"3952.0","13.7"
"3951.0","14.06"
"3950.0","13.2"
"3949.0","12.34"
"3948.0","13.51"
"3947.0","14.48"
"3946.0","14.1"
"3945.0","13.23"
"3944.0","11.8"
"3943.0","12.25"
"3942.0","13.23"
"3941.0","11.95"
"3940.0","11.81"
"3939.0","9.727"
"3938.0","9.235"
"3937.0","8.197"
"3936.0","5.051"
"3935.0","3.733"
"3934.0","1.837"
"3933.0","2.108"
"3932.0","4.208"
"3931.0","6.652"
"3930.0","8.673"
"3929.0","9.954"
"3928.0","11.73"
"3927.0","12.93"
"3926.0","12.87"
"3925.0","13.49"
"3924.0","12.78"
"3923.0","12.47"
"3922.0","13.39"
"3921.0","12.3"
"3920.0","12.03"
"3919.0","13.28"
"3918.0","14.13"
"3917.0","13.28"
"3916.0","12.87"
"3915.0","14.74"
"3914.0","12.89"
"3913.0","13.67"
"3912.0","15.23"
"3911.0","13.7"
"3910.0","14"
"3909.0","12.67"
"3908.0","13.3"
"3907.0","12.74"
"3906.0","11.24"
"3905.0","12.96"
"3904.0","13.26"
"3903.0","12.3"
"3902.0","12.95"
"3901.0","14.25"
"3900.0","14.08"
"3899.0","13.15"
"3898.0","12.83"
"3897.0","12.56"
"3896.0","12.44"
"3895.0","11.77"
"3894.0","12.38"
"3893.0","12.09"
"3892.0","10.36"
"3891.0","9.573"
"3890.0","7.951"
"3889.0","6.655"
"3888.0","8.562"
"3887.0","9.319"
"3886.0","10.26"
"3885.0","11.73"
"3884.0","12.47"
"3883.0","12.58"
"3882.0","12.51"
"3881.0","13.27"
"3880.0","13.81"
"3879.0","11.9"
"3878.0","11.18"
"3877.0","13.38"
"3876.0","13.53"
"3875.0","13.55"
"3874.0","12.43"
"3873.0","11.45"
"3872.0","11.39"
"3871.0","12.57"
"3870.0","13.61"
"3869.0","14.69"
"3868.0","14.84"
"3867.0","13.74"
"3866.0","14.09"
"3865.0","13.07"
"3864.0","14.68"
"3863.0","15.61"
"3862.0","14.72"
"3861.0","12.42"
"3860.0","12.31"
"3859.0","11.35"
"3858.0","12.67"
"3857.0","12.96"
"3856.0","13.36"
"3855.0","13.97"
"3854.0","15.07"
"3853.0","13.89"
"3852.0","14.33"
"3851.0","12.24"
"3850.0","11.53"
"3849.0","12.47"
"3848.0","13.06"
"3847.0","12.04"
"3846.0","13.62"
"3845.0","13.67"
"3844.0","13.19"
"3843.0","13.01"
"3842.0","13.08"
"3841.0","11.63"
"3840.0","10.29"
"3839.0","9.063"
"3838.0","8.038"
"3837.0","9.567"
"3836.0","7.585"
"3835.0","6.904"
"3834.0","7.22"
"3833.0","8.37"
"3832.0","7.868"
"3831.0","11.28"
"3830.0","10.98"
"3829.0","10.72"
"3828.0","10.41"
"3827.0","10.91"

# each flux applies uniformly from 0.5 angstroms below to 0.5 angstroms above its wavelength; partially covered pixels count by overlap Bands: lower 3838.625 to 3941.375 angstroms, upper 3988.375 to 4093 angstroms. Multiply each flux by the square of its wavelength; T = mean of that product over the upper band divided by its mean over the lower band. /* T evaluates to 1.35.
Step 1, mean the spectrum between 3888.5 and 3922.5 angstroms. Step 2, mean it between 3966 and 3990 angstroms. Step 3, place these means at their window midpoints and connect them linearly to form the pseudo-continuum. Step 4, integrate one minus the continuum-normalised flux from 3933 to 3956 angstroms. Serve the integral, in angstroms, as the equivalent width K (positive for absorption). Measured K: 1.4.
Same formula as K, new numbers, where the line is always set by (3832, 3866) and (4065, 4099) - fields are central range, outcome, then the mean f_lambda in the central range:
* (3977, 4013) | -2.88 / 14.7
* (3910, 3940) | 5.02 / 10.7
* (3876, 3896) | 1.88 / 11.2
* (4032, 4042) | -0.88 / 15.3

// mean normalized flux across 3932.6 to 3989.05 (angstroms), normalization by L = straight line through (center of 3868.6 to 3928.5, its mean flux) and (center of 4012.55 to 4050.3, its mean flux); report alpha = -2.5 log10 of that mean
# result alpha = 0.23 mag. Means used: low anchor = 12.5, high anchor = 15.1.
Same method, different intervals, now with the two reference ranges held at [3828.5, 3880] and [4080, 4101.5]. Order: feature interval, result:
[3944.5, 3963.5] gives 0.01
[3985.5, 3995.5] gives -0.10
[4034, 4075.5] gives -0.08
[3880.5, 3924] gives 0.03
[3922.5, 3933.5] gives 0.29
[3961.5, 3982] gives 0.35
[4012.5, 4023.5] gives -0.13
